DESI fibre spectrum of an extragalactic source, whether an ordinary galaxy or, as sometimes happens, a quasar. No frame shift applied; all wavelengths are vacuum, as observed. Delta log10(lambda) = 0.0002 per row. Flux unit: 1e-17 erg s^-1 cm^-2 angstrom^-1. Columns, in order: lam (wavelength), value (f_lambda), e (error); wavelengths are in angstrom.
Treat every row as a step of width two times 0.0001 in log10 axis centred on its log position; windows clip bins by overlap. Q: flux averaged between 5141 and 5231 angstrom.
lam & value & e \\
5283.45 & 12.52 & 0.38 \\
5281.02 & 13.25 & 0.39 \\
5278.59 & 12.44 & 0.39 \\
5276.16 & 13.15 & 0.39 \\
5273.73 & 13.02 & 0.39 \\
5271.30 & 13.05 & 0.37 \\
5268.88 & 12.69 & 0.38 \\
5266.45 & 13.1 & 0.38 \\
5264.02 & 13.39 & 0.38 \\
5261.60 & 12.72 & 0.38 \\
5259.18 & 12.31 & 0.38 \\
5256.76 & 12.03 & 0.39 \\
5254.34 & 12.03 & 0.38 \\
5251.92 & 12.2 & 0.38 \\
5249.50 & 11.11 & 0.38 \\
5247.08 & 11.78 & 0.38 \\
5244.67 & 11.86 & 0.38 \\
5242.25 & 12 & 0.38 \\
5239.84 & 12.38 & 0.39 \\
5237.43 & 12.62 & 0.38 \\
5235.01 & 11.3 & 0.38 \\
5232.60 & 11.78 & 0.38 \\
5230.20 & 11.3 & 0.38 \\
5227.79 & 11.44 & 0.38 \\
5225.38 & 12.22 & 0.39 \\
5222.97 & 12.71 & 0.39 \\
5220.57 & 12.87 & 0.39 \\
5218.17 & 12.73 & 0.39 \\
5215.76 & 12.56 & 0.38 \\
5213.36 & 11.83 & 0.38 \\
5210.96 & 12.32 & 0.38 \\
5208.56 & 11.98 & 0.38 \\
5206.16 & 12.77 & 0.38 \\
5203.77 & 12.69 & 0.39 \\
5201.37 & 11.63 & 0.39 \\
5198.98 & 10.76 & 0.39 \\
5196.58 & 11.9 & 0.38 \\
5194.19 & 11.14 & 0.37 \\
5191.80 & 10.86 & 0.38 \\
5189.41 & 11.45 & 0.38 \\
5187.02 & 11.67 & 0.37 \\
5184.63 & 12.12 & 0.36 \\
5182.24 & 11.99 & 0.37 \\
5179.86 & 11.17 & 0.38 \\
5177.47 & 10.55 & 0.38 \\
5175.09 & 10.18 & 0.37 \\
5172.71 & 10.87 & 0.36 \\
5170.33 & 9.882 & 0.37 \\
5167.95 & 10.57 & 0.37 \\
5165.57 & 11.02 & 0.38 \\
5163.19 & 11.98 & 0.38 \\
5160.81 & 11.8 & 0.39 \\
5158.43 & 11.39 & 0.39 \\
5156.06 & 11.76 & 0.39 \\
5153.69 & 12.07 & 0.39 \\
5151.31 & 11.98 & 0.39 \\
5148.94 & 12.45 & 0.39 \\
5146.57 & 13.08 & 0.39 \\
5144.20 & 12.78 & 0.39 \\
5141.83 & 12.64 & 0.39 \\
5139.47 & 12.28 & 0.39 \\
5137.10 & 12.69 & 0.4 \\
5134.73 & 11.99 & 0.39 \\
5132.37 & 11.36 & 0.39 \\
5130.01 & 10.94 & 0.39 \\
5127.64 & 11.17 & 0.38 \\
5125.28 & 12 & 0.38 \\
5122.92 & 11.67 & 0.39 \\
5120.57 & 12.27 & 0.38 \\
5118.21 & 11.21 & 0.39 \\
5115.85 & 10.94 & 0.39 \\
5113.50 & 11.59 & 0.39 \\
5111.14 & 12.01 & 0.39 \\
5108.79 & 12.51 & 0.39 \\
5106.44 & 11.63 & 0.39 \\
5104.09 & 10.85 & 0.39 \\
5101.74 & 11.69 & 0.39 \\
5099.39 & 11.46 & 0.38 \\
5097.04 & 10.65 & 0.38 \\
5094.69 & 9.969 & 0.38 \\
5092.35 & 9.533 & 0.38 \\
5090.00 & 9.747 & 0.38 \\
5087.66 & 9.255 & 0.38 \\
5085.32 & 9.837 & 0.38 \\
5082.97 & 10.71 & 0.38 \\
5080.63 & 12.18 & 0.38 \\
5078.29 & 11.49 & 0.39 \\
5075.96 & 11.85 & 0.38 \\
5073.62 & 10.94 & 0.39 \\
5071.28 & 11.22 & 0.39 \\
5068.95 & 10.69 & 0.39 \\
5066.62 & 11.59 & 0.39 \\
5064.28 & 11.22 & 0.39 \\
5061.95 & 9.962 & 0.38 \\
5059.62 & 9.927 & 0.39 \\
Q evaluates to 11.8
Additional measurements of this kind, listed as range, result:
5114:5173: 11.7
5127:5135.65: 11.4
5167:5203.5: 11.2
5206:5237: 12.1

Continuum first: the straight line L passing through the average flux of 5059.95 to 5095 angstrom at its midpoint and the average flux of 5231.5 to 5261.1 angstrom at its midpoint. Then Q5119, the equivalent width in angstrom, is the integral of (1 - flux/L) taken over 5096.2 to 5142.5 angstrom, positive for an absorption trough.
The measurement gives -2.8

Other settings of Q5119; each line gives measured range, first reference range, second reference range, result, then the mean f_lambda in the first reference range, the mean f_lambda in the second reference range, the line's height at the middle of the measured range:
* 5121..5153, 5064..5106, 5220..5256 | -2.5 angstrom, 10.8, 12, 11.2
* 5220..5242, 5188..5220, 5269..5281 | 0.5 angstrom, 11.9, 12.9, 12.3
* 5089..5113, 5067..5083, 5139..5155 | 1.5 angstrom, 11.4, 12.5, 11.8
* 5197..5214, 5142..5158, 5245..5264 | 0.3 angstrom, 12.3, 12.1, 12.2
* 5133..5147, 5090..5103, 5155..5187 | -2.0 angstrom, 10.6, 11.2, 10.9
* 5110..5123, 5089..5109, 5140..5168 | -0.5 angstrom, 10.8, 12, 11.2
